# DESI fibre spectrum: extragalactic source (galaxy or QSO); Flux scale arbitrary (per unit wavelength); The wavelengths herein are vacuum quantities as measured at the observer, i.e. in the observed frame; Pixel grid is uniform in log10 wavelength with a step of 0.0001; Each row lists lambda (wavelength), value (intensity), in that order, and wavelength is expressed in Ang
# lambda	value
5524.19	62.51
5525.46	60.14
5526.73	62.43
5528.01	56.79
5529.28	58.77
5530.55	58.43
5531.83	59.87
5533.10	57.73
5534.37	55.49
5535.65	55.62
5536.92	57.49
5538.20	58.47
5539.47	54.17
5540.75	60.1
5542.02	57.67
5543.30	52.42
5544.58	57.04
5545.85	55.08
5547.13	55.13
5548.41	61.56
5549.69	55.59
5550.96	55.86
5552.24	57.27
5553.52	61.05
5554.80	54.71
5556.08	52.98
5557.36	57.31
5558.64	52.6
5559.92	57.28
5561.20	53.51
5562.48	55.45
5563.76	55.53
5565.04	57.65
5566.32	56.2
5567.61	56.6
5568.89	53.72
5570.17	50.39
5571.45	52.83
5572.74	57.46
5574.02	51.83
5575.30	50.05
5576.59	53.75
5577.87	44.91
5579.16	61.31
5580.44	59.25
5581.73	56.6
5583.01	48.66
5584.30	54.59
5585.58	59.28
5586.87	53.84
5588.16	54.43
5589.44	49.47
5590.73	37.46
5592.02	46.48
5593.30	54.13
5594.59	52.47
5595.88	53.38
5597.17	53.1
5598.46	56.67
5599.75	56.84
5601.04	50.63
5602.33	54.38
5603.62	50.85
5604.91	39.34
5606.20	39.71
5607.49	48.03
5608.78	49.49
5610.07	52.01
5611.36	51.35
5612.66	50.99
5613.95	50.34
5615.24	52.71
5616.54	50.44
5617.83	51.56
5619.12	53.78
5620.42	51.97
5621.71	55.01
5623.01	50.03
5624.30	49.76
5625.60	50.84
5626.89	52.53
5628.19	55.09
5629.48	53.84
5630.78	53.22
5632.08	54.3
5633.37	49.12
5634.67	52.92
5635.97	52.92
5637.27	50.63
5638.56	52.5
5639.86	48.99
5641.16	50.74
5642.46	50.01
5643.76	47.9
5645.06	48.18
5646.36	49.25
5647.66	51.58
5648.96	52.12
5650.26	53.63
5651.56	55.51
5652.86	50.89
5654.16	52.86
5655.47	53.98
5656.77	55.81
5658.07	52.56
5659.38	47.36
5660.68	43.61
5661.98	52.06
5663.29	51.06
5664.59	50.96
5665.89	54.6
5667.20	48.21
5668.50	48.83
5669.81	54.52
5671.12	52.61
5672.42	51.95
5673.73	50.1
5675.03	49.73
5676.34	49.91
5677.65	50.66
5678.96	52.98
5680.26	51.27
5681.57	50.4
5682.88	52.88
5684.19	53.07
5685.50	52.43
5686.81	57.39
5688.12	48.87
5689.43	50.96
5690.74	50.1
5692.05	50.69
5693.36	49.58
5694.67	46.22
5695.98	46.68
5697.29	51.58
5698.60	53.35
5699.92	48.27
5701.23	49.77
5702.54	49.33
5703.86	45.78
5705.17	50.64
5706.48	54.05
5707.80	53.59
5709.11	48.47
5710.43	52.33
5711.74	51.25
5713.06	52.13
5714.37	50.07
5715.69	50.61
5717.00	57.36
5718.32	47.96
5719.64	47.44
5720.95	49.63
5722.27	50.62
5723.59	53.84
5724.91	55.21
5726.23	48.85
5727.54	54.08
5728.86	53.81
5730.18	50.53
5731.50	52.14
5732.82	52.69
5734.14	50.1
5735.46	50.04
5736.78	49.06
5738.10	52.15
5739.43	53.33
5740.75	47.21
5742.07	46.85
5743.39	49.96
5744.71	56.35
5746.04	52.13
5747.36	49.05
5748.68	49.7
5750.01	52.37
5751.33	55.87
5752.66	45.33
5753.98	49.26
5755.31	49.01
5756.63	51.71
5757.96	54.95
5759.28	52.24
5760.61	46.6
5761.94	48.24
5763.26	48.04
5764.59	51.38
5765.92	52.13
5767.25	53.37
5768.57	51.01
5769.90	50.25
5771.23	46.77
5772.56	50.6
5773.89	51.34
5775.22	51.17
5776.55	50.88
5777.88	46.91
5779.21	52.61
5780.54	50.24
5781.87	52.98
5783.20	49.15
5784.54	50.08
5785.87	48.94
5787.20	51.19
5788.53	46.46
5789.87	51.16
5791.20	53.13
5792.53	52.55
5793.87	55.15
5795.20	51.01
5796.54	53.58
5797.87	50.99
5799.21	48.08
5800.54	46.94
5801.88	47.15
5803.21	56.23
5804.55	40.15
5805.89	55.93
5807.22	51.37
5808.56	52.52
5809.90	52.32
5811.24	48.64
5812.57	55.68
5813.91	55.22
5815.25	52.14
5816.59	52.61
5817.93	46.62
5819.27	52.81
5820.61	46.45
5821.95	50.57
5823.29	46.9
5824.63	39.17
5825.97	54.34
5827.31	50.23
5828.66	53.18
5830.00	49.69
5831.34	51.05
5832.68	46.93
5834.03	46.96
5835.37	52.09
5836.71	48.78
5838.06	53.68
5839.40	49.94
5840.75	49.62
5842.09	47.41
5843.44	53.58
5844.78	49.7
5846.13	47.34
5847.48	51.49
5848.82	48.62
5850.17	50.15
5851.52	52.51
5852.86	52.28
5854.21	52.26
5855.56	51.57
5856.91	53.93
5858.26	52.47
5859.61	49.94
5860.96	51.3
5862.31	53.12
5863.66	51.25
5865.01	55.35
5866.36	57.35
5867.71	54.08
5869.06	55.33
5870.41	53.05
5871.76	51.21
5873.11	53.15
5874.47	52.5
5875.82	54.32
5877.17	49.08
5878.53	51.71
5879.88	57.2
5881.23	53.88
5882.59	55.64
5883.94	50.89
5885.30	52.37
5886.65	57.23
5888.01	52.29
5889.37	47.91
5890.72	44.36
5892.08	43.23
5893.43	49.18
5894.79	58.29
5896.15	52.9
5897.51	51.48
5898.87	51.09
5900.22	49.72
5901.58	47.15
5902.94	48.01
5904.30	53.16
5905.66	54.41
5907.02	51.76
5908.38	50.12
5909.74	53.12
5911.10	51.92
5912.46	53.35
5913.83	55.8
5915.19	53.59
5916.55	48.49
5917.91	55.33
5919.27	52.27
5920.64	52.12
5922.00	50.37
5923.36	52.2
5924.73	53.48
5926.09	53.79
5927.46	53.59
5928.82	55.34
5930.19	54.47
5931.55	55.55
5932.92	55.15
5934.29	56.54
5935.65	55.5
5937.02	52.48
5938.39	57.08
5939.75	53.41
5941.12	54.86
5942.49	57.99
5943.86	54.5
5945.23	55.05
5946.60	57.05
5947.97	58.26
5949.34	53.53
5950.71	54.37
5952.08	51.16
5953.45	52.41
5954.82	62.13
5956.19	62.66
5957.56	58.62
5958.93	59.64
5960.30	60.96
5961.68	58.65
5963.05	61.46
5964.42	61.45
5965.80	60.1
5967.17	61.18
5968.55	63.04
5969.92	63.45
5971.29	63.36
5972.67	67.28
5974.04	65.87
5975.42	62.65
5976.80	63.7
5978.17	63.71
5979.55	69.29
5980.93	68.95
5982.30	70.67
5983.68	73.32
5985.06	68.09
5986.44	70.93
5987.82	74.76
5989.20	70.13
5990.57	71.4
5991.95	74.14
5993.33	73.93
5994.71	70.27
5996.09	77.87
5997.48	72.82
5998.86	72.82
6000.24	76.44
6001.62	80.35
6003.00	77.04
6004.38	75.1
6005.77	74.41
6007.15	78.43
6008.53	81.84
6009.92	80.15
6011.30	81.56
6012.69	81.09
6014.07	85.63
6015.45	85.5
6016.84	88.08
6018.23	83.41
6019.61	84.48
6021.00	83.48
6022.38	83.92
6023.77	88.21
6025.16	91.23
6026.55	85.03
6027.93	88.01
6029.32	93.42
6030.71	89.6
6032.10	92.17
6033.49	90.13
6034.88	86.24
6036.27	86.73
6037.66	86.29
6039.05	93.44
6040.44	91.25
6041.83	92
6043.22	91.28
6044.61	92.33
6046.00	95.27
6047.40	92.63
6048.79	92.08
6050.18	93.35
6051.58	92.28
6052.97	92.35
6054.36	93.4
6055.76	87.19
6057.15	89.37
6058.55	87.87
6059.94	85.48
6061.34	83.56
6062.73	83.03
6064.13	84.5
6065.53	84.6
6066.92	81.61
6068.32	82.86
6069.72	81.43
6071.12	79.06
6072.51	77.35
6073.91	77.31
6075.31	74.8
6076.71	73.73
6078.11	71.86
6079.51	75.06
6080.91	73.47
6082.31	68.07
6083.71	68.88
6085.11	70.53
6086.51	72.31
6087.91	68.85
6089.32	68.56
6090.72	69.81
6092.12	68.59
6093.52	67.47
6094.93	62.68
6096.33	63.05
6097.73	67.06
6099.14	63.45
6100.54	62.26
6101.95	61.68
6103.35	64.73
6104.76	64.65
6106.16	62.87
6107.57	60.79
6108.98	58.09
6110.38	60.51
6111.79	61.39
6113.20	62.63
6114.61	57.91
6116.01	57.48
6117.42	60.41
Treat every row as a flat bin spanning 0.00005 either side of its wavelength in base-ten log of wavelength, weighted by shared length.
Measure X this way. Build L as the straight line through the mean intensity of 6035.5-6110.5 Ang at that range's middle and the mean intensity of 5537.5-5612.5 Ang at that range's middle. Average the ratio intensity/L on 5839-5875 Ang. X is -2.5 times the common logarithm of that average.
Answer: 0.28 mag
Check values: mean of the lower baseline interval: 53.6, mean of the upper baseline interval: 77.8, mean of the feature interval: 51.9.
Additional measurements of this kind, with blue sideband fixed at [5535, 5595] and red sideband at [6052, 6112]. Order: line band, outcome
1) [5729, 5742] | 0.198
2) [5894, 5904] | 0.288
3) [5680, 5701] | 0.166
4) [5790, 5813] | 0.229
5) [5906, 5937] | 0.258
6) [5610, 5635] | 0.093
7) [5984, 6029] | -0.121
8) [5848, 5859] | 0.252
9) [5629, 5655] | 0.118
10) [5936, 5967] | 0.200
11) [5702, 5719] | 0.175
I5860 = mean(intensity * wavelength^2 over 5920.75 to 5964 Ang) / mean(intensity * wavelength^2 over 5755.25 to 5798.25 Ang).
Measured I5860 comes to 1.16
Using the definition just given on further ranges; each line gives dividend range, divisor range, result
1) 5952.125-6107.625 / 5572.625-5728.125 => 1.69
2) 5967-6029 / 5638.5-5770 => 1.64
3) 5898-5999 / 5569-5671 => 1.29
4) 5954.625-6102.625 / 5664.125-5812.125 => 1.67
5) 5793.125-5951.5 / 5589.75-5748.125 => 1.09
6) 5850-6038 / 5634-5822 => 1.33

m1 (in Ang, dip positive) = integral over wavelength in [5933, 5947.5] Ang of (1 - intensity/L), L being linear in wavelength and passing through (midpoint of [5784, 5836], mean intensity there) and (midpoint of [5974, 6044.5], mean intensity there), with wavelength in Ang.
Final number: 2.96 Ang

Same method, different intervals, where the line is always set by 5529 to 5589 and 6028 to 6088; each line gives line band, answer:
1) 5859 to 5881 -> 6.1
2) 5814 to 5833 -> 5.7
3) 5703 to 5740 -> 7.8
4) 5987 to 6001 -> 1.2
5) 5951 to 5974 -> 5.4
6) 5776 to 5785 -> 2.4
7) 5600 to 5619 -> 2.9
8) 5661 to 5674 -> 2.2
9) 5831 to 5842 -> 3.4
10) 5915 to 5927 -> 3.8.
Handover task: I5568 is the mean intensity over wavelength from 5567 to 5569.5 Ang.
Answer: 55.2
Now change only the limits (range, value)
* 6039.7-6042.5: 91.7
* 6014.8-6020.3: 85.3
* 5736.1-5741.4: 50.4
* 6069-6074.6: 78.8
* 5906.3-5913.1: 52.1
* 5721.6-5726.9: 52.1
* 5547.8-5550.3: 58.5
